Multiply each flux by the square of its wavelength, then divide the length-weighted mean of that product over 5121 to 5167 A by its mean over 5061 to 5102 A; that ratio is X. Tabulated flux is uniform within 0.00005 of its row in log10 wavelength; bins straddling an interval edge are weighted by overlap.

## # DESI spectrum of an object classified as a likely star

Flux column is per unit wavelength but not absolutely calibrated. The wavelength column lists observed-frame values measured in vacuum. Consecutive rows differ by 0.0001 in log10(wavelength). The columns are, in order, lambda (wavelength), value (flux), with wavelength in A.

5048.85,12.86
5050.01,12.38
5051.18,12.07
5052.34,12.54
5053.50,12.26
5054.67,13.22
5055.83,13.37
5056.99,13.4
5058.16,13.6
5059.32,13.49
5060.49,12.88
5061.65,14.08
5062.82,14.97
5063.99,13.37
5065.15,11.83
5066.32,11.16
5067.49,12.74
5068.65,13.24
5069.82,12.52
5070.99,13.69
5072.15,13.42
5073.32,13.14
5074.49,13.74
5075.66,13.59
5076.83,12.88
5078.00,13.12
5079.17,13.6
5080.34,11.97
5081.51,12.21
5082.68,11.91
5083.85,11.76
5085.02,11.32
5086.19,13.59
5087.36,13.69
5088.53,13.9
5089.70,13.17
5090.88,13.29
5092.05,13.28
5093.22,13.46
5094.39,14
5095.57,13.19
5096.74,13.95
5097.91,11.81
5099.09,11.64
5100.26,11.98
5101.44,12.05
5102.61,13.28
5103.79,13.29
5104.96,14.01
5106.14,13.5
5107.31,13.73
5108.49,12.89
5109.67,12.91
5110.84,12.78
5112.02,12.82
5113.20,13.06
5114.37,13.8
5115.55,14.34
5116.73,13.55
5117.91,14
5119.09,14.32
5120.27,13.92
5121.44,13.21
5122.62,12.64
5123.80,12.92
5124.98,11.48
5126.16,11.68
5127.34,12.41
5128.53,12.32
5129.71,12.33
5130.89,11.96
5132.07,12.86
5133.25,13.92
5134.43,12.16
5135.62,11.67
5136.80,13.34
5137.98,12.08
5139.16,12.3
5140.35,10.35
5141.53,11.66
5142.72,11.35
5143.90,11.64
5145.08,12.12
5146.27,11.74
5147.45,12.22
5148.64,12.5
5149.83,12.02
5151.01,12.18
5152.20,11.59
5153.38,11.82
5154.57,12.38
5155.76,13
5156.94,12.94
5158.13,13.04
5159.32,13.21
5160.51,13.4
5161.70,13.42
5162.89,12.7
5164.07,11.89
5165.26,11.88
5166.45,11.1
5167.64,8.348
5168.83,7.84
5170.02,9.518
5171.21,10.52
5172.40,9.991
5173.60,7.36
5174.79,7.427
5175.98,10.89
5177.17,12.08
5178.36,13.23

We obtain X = 0.97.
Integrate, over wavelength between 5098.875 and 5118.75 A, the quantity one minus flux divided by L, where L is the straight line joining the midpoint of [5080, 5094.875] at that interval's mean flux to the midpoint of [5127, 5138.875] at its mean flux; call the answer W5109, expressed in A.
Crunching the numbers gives -0.8 A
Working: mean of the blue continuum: 12.9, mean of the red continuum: 12.5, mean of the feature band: 13.2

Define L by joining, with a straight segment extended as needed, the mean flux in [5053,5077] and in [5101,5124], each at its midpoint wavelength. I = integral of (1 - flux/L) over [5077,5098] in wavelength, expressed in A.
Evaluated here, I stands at 0.45 A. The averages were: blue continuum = 13.2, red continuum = 13.4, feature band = 13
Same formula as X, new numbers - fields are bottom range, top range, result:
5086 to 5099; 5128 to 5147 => 0.93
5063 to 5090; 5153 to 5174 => 0.91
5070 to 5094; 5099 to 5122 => 1.03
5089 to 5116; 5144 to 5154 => 0.93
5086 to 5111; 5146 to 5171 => 0.92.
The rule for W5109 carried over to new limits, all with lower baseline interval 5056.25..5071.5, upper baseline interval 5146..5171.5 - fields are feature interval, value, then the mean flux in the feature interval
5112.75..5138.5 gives -1.3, 12.9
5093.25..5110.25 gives -0.6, 13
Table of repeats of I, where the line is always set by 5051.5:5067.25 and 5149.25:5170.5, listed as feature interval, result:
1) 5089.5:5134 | -2.27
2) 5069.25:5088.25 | -0.11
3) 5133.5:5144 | 0.14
